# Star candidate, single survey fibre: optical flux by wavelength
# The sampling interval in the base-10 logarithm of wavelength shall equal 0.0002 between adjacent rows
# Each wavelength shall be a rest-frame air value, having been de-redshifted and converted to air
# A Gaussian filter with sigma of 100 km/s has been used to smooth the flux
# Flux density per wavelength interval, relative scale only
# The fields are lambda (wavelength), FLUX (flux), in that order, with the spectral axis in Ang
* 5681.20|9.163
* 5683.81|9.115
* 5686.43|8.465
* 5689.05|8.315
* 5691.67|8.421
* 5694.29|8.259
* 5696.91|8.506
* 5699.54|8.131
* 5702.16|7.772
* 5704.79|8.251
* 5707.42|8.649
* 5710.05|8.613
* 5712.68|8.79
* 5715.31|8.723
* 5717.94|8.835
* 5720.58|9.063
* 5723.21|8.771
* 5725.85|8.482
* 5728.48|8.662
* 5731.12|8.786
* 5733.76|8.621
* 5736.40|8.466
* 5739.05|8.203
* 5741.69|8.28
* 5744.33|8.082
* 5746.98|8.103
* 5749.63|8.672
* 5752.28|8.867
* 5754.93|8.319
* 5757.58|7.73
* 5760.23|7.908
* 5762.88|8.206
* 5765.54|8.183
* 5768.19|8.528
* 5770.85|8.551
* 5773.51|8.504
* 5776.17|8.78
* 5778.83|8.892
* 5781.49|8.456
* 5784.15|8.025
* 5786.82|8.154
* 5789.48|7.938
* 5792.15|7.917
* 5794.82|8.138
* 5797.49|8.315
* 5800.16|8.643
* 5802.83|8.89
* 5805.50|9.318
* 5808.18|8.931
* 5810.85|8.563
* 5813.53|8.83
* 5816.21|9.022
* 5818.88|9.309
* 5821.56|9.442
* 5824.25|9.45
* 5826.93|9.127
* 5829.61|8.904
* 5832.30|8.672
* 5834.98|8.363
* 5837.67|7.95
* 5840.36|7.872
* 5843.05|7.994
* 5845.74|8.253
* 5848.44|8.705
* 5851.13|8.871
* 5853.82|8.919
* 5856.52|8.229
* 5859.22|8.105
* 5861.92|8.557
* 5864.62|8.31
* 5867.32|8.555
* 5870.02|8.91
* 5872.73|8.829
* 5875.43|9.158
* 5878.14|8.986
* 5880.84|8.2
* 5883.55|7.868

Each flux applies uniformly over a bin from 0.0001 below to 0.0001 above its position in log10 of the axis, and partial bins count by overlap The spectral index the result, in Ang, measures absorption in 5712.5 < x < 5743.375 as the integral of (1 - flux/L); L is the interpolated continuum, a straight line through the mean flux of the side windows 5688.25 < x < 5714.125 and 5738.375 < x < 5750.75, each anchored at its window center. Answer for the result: -1.2 Ang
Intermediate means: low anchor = 8.37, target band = 8.63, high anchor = 8.27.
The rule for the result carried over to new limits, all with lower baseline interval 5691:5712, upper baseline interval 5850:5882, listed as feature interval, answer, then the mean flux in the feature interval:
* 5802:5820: -0.93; 8.98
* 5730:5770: 0.45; 8.33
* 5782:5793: 0.58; 8.05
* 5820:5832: -0.87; 9.18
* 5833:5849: 0.76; 8.18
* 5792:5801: 0.25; 8.27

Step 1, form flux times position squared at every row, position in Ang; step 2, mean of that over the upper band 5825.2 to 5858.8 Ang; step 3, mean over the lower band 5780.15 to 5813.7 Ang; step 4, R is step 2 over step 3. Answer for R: 1.02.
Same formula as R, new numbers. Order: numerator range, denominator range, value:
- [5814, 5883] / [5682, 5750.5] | 1.07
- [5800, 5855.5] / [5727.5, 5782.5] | 1.07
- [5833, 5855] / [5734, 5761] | 1.05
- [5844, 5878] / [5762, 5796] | 1.06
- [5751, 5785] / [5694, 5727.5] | 1.00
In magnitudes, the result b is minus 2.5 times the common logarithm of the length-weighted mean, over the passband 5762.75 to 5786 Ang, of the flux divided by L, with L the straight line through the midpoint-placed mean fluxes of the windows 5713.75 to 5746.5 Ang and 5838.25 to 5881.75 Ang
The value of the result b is 0.01 mag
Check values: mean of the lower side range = 8.57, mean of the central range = 8.46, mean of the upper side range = 8.52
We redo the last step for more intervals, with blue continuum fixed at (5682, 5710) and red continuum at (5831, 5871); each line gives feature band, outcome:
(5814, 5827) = -0.10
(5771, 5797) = 0.01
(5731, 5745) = 0.00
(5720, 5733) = -0.04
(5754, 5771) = 0.03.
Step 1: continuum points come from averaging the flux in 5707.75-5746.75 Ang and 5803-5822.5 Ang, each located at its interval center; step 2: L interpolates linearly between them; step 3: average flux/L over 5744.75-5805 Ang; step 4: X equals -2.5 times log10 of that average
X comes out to 0.06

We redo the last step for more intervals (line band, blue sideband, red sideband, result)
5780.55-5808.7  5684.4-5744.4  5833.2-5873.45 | 0.01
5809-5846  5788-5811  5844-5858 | -0.02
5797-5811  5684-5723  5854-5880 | -0.03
